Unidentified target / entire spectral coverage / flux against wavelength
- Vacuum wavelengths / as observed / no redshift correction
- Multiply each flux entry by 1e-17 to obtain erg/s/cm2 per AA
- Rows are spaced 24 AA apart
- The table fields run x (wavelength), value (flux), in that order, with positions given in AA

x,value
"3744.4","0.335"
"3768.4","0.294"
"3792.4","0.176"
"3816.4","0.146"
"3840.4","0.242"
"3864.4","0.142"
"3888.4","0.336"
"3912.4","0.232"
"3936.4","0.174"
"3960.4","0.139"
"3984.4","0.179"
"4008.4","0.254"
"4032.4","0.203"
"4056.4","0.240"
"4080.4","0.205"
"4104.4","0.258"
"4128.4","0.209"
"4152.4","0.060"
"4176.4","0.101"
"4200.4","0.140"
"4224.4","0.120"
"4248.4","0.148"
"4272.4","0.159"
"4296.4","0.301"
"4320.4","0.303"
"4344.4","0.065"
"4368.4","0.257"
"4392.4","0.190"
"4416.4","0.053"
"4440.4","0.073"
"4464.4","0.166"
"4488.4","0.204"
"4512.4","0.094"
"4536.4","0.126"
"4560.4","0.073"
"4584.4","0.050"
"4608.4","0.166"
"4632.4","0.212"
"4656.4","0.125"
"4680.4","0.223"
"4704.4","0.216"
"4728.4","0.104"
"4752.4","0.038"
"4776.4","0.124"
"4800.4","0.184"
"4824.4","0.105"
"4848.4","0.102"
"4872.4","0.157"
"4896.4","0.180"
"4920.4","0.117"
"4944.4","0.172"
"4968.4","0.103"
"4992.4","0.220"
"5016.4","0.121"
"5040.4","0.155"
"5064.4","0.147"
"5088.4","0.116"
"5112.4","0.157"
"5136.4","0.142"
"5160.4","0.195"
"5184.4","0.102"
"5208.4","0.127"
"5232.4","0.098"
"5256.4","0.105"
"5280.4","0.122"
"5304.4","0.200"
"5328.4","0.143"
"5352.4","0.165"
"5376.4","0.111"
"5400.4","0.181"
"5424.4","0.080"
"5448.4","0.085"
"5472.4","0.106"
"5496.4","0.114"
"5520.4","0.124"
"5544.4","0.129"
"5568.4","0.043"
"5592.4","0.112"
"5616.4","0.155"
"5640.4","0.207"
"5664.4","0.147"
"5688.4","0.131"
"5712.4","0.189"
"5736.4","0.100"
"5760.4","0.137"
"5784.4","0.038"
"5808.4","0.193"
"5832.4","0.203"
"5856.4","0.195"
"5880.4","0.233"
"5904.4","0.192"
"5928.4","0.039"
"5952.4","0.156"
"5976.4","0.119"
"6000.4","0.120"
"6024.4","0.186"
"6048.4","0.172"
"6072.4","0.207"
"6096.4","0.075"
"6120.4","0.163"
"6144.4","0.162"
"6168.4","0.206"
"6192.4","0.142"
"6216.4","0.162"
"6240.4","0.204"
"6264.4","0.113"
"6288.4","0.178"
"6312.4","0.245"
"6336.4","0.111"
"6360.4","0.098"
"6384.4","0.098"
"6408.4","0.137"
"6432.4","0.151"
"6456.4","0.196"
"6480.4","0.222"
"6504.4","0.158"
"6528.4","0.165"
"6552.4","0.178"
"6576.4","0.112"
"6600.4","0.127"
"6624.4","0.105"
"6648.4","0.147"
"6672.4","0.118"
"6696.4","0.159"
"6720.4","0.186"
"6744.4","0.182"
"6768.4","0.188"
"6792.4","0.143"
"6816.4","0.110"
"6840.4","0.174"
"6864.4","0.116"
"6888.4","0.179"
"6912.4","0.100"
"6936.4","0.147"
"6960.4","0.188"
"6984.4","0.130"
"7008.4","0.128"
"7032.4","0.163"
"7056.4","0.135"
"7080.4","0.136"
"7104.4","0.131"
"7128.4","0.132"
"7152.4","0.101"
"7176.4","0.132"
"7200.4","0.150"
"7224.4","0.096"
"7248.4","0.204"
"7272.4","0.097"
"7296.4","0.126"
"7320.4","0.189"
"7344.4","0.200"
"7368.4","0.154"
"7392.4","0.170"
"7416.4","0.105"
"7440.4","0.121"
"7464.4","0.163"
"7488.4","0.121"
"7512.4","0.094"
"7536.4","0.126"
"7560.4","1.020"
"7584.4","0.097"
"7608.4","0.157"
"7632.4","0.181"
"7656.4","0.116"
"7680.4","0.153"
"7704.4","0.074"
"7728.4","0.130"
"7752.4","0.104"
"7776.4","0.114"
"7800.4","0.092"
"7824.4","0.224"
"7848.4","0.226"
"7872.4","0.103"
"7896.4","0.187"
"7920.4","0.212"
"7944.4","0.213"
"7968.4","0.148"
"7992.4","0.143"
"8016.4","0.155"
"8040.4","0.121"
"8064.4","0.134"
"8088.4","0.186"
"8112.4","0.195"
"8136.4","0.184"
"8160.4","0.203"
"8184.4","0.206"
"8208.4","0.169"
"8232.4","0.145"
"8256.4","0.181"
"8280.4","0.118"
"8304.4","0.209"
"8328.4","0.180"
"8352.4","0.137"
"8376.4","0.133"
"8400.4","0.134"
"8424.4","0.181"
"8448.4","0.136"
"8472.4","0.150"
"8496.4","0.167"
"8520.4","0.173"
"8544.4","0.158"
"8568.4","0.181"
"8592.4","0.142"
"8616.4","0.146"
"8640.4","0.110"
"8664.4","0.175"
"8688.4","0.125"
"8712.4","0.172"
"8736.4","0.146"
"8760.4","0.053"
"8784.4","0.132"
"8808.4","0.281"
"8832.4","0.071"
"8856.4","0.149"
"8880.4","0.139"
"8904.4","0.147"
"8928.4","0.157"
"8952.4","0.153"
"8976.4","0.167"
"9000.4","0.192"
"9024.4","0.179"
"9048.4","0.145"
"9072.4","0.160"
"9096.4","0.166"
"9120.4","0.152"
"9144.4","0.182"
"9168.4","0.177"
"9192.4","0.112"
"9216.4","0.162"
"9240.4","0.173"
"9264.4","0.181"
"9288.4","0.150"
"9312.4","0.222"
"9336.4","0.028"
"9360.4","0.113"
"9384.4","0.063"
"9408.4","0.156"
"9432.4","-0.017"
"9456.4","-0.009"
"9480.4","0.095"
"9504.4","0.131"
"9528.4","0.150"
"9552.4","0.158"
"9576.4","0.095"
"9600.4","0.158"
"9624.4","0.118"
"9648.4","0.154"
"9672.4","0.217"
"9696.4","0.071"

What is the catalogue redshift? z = 1.028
